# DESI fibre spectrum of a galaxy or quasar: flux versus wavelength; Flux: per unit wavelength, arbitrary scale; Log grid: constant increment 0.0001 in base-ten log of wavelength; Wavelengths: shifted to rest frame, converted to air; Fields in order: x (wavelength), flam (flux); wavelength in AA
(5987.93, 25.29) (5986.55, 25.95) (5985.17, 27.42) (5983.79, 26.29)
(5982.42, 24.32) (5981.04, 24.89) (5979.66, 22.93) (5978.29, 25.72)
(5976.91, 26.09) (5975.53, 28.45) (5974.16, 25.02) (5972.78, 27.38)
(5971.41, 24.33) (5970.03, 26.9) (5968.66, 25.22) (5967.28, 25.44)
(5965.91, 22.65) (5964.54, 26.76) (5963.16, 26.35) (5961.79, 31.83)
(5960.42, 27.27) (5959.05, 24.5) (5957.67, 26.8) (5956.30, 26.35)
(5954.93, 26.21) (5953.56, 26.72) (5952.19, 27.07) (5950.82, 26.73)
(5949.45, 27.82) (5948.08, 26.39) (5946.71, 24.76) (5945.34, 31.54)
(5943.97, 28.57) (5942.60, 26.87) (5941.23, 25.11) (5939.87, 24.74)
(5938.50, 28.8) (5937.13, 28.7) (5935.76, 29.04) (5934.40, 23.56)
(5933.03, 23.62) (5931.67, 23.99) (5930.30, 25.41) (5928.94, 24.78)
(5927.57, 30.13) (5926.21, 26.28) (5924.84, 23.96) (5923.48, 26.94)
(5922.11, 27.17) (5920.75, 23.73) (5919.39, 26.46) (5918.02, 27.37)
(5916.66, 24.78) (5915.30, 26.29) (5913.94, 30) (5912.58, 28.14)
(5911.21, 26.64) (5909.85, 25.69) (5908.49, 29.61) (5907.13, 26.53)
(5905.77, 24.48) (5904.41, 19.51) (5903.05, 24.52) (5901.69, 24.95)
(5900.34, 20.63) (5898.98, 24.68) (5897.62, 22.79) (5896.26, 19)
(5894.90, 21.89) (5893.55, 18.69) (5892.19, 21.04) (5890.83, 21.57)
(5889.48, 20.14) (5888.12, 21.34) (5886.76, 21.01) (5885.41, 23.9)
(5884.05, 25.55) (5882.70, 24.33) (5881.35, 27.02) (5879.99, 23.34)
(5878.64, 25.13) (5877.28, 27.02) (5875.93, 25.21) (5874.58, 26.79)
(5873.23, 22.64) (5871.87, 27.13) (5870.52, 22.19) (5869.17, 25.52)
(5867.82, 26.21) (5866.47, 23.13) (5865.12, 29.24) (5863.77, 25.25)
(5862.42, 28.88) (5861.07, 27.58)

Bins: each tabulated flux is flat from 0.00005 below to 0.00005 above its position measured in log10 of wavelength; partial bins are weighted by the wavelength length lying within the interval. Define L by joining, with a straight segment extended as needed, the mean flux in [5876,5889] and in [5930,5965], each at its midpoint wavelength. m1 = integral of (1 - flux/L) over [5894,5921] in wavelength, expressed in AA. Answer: 0.4 AA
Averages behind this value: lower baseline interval 24.3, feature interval 24.9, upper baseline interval 26.8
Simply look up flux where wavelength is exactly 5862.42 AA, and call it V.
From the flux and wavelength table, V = 28.88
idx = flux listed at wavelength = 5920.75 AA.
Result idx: 23.73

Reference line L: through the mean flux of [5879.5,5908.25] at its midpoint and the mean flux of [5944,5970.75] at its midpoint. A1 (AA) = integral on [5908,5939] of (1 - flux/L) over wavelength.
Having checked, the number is -2.4 AA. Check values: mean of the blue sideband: 22.8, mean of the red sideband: 26.7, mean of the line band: 26.5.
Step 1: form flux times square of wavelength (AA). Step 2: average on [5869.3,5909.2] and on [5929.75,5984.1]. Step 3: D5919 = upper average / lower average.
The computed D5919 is 1.14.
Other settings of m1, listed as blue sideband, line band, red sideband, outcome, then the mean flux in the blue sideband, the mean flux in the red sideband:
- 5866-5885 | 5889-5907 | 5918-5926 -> 2.4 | 25.1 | 25.8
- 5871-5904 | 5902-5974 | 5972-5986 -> -4.8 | 23.3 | 25.8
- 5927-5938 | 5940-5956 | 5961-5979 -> -0.5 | 26.2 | 26.3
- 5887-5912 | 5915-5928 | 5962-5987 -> -1.3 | 23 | 25.8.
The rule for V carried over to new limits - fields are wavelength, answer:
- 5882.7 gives 24.33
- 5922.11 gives 27.17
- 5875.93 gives 25.21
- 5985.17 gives 27.42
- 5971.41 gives 24.33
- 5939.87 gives 24.74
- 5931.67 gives 23.99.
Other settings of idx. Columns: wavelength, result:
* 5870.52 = 22.19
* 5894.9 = 21.89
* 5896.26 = 19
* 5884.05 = 25.55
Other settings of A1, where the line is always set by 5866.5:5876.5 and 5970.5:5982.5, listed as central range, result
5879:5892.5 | 1.09 AA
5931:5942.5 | -0.31 AA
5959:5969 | -0.37 AA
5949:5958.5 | -0.50 AA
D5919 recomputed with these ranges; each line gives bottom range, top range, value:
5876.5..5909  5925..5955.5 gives 1.16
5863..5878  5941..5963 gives 1.10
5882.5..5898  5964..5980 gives 1.22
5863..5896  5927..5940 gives 1.12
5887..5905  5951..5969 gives 1.25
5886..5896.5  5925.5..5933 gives 1.27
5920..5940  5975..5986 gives 1.00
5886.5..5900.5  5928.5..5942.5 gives 1.24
